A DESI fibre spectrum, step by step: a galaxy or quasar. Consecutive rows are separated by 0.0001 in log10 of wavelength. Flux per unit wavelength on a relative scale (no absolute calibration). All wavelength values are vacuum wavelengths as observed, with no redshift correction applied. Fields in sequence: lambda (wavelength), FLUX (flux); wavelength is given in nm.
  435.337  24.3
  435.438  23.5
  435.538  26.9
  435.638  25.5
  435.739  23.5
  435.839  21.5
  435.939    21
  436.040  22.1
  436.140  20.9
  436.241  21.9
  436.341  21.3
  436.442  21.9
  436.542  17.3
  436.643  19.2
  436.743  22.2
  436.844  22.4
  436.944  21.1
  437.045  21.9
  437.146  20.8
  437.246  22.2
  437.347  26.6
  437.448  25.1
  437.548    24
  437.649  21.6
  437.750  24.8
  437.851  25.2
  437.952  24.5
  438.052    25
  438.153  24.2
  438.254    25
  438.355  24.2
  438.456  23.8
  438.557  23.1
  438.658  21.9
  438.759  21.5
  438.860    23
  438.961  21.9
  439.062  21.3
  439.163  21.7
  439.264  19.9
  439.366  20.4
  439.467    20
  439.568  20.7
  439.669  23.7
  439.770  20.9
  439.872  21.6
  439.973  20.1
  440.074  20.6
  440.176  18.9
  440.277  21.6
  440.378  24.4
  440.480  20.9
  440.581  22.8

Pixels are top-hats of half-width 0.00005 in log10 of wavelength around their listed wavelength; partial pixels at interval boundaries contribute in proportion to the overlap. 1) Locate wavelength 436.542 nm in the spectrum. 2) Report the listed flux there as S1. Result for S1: 17.3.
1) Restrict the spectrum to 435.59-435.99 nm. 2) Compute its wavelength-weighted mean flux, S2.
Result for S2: 22.8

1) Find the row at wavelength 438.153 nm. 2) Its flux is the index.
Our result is 24.2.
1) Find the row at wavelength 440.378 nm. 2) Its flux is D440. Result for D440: 24.4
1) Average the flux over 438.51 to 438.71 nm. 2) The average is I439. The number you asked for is 22.5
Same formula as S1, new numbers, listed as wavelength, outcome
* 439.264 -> 19.9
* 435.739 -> 23.5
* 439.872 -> 21.6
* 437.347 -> 26.6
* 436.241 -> 21.9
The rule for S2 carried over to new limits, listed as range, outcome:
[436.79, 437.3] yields 21.7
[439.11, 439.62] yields 20.6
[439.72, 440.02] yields 20.8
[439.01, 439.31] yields 21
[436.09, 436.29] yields 21.4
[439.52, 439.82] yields 21.8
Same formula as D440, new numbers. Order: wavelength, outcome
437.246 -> 22.2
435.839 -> 21.5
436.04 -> 22.1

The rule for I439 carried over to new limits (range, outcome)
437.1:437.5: 23.8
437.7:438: 24.8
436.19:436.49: 21.7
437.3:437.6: 25.2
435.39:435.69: 25.3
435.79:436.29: 21.5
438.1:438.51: 24.3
